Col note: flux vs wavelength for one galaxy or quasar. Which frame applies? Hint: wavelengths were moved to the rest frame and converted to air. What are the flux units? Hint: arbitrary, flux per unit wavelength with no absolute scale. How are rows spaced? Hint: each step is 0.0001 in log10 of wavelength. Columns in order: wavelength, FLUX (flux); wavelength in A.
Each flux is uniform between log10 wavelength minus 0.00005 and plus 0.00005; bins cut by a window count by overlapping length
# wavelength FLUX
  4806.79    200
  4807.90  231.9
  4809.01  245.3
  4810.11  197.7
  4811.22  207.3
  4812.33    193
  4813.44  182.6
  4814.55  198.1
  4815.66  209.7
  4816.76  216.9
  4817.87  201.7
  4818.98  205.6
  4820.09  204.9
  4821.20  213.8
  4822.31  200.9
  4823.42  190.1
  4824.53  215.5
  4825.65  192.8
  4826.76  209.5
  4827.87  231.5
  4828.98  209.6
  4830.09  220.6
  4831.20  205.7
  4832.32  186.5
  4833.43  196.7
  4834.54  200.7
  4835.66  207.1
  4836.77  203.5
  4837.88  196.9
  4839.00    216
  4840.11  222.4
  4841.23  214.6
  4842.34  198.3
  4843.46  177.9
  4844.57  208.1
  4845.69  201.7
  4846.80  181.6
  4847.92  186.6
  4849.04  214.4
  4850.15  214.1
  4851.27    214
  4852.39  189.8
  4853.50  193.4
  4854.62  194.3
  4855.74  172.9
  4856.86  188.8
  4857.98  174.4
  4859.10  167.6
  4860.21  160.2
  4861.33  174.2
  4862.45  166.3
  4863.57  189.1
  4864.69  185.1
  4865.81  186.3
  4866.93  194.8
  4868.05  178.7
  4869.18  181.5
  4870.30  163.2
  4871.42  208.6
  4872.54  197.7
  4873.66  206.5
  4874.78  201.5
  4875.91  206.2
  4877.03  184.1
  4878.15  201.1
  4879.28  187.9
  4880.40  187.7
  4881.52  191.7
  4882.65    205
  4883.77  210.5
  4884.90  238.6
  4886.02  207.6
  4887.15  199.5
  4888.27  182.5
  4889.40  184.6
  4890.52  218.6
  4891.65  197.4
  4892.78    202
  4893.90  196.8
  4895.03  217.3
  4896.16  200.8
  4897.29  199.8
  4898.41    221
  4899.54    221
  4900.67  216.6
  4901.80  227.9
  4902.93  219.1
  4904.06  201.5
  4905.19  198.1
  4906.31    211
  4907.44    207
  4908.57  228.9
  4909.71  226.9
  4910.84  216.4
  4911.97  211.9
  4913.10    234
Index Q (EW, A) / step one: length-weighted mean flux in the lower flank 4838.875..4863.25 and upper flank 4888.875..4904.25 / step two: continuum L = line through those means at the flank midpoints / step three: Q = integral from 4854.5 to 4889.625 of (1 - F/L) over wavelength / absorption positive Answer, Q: 1.8 A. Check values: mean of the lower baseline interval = 192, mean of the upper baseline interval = 209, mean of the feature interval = 190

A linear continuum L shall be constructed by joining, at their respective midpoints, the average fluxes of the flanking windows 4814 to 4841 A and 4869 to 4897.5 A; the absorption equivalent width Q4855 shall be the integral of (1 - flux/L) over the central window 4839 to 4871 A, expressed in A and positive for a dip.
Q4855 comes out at 2.1 A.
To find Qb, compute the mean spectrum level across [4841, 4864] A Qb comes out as 189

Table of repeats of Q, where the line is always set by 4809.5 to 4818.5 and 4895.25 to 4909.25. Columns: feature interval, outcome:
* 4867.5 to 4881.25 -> 1.1 A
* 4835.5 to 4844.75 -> 0.0 A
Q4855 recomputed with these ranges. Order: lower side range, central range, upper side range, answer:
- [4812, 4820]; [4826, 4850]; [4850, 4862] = -1.50 A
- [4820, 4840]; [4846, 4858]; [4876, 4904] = 0.67 A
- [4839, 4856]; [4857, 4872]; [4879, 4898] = 1.59 A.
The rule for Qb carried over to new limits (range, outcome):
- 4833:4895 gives 195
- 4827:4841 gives 208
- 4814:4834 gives 206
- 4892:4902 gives 211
